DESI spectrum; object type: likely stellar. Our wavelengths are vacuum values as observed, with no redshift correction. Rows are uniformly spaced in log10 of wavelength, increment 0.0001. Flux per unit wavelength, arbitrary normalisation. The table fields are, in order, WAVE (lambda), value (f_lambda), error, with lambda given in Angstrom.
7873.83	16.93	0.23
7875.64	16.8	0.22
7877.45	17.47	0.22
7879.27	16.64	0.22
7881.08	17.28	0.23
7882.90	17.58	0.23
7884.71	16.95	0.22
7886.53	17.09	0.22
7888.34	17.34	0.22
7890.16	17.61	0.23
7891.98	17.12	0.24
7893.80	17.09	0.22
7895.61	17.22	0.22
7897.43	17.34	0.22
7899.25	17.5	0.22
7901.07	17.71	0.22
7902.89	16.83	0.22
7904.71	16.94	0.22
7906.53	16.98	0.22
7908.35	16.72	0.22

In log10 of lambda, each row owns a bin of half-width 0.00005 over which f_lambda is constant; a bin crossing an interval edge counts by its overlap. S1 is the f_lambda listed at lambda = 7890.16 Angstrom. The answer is 17.61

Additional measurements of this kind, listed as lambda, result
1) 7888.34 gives 17.34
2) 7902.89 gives 16.83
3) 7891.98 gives 17.12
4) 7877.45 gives 17.47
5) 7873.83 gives 16.93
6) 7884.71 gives 16.95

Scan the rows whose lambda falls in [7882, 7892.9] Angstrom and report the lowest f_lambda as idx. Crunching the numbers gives 16.95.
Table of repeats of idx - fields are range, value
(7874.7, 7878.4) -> 16.8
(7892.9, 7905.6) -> 16.83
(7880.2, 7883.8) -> 17.28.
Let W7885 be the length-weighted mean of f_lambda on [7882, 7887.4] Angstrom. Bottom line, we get 17.2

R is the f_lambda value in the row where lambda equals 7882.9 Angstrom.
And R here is 17.58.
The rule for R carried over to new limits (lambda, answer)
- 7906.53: 16.98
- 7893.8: 17.09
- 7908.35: 16.72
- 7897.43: 17.34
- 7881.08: 17.28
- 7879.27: 16.64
